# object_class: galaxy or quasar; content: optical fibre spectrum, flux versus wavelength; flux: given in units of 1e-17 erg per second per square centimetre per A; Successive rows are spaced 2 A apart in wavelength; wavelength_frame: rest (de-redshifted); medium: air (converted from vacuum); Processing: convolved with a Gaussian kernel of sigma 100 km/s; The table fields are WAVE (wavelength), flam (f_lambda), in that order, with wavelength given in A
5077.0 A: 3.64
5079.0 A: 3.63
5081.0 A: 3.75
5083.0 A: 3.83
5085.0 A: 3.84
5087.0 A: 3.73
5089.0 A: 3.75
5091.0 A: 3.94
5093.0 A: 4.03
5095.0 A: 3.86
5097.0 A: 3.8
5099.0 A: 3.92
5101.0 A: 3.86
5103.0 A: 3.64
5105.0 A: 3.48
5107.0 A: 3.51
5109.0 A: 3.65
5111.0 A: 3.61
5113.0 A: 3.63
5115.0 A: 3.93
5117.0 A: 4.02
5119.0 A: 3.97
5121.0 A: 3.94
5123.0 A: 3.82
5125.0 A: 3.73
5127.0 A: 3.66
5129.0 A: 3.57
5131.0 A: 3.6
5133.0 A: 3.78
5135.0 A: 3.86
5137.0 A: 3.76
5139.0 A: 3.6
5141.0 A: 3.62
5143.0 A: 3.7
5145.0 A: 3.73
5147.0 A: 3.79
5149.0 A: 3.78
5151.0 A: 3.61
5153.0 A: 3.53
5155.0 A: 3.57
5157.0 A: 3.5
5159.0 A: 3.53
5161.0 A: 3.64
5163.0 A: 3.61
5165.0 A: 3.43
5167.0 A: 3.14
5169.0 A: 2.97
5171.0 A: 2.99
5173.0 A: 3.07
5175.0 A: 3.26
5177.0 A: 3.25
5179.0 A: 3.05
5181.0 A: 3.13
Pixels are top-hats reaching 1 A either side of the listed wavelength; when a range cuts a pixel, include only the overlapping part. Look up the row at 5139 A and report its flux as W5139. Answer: 3.6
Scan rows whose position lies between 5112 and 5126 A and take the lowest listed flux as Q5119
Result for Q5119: 3.63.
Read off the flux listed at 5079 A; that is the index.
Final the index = 3.63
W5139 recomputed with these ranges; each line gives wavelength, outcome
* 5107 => 3.51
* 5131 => 3.6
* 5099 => 3.92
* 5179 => 3.05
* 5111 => 3.61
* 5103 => 3.64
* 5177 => 3.25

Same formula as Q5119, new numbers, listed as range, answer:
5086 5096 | 3.73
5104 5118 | 3.48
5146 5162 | 3.5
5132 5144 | 3.6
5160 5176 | 2.97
